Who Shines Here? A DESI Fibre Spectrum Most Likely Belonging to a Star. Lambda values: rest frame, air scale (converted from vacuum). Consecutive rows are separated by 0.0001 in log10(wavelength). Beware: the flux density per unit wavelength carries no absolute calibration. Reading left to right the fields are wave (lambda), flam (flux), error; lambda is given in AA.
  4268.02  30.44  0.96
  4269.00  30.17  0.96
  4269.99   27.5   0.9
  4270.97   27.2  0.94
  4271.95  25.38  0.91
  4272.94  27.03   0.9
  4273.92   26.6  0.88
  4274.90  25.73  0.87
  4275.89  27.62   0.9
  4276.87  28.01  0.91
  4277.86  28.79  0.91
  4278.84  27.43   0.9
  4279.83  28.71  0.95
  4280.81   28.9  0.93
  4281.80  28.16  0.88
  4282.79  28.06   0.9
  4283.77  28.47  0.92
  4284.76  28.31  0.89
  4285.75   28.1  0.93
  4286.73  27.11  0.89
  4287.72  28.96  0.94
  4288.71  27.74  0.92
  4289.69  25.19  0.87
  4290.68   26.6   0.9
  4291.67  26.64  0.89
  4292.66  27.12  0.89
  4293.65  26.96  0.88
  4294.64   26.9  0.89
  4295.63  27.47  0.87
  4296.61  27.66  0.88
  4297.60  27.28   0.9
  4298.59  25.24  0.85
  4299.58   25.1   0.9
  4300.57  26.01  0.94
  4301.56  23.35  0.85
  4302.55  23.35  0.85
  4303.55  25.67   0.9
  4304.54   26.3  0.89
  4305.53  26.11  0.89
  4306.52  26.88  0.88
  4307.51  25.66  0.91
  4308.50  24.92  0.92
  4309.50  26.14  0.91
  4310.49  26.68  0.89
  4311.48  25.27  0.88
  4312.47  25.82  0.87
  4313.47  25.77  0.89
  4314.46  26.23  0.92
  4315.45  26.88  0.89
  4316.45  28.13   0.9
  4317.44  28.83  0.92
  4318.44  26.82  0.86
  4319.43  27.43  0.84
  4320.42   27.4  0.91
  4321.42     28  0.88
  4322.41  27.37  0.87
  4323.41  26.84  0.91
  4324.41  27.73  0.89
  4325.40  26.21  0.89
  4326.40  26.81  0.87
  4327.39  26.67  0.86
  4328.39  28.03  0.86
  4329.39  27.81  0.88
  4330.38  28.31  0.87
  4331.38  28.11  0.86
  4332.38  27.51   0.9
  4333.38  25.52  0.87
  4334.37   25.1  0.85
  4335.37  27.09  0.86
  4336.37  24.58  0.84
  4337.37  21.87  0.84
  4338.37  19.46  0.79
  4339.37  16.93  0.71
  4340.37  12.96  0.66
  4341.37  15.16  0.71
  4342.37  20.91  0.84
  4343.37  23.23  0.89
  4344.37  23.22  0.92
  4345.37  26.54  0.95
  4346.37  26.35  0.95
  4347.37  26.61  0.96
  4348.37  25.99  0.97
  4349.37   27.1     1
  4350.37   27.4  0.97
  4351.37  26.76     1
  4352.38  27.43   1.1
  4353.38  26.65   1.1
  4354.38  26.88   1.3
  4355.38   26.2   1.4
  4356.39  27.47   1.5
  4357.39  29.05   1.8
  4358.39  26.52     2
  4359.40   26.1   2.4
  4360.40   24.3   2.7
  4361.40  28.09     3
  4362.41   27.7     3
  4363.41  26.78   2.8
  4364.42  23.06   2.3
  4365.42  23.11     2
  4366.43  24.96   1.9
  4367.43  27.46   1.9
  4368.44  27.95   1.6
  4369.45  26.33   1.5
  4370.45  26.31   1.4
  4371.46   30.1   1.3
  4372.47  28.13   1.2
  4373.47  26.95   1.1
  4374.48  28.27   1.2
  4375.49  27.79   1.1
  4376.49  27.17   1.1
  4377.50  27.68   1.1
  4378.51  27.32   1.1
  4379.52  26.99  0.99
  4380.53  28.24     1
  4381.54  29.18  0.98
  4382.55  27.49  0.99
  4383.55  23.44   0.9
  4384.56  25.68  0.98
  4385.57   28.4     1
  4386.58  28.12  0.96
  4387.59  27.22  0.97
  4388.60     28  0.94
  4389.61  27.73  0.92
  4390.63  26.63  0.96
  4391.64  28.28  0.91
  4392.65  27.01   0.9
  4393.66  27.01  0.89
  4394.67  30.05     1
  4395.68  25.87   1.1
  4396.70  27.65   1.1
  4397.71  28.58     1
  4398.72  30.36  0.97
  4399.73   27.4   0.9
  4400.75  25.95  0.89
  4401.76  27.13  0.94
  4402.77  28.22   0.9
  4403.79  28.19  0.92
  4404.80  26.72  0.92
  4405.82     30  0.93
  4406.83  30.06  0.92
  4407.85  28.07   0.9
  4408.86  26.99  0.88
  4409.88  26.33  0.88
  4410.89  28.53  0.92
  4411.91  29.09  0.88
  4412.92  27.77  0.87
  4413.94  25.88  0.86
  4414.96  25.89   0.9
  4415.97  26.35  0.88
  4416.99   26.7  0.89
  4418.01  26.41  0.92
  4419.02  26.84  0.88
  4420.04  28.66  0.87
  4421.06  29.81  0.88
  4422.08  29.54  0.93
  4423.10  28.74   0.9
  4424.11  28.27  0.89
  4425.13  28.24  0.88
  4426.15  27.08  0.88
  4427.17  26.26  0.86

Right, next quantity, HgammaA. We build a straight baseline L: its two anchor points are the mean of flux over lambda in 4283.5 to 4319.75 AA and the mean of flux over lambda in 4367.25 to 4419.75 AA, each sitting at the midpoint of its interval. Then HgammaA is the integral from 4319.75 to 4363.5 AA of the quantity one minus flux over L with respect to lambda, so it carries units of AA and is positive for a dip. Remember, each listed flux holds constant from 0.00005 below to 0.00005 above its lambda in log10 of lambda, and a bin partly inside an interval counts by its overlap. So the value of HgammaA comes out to 2.4 AA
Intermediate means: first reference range 26.6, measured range 25.5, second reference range 27.5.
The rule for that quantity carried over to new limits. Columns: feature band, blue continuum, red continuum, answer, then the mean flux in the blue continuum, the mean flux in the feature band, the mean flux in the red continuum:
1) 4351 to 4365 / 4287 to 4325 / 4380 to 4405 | 0.3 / 26.5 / 26.6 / 27.6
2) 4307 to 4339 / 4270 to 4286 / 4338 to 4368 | -0.6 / 27.6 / 26.4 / 24.7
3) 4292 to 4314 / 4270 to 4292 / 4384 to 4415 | 1.2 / 27.5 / 26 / 27.7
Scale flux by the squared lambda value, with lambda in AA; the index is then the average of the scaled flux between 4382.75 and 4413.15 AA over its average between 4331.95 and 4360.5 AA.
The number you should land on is 1.2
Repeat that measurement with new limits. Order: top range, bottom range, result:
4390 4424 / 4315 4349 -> 1.14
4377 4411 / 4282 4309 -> 1.09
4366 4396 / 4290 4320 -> 1.08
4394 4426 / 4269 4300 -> 1.08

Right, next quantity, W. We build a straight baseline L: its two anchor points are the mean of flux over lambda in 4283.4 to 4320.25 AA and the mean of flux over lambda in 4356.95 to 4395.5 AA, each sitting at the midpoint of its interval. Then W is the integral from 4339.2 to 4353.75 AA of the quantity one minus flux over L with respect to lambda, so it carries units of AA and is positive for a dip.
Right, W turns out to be 1.7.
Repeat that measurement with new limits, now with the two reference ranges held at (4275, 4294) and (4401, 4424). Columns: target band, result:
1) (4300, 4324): 1.2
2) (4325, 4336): 0.3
